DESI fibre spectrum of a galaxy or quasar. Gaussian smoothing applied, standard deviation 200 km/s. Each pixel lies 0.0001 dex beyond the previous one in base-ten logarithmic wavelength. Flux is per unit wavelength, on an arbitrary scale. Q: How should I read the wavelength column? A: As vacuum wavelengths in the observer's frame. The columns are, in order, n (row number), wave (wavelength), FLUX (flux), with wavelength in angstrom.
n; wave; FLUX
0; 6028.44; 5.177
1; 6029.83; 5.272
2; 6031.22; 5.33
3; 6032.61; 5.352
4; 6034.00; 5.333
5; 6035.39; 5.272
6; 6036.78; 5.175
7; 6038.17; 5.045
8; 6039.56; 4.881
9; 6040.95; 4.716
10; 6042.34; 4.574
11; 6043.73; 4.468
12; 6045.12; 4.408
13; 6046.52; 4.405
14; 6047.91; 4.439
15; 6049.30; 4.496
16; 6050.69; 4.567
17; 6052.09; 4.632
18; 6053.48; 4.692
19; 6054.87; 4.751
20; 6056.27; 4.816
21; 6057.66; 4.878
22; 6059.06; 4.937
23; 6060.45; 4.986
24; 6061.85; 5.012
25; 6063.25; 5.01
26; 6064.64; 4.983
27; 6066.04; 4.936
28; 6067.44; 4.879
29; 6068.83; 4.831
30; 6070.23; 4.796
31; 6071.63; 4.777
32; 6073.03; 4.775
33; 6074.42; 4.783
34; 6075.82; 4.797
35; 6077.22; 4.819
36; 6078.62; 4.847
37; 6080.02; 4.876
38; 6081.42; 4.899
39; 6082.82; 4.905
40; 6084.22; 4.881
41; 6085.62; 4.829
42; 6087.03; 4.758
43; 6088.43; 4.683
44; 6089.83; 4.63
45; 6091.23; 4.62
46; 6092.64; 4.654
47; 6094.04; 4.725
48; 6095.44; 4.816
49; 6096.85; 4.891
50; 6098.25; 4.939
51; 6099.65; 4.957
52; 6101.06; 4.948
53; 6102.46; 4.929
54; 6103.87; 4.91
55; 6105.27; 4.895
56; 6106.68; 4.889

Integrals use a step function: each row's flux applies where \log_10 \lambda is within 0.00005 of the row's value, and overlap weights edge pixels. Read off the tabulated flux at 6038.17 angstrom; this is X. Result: 5.045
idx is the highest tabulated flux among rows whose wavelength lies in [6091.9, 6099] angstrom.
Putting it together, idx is 4.939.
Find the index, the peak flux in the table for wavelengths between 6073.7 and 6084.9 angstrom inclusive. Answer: 4.905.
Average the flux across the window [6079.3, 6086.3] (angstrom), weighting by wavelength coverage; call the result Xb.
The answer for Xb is 4.88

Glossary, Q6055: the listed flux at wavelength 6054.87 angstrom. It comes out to 4.751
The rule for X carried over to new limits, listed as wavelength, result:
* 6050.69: 4.567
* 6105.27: 4.895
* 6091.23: 4.62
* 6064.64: 4.983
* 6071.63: 4.777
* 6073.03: 4.775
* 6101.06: 4.948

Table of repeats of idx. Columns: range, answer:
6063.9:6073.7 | 4.983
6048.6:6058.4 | 4.878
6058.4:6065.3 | 5.012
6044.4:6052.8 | 4.632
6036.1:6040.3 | 5.175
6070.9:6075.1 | 4.783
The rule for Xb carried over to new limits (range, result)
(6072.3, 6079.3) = 4.81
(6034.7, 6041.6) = 5.02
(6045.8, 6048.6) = 4.41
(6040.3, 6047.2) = 4.51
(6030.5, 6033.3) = 5.34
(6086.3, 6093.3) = 4.66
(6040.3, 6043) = 4.65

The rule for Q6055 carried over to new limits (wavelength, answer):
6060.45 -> 4.986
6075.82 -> 4.797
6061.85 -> 5.012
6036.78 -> 5.175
